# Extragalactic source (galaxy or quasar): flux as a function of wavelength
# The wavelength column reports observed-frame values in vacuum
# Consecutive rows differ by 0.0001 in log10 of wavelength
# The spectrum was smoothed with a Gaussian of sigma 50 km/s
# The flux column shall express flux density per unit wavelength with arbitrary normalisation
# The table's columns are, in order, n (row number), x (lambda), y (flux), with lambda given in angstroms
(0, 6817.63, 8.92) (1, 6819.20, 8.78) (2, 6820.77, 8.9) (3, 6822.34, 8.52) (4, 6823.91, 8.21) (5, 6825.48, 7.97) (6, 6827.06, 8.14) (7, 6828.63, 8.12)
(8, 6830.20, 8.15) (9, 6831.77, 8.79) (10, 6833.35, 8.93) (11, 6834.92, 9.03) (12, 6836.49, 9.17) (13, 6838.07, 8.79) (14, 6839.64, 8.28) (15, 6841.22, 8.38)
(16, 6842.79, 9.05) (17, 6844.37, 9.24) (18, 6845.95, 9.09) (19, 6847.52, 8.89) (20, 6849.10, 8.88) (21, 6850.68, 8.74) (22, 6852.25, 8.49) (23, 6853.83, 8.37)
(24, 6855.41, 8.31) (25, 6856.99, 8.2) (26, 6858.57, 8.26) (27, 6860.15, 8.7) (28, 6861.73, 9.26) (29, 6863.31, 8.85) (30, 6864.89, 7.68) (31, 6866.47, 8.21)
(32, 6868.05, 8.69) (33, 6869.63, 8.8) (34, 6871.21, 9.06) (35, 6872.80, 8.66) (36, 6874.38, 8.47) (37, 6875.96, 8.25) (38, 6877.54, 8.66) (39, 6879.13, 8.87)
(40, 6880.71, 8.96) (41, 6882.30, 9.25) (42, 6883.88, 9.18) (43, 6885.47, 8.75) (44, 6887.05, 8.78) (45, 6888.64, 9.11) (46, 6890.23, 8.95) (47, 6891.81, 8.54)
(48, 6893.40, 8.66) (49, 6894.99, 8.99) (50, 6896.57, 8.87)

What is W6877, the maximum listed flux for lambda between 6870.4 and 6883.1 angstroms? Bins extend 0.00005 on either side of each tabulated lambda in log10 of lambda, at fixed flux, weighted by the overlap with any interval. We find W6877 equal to 9.25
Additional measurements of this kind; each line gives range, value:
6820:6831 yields 8.9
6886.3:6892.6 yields 9.11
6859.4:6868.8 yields 9.26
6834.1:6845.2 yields 9.24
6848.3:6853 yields 8.88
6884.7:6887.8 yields 8.78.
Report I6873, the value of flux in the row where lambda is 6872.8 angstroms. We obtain 8.66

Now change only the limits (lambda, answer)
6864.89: 7.68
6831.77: 8.79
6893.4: 8.66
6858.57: 8.26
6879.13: 8.87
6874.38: 8.47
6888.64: 9.11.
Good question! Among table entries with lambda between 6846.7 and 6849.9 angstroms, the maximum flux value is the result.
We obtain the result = 8.89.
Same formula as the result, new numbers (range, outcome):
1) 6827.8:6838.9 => 9.17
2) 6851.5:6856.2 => 8.49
